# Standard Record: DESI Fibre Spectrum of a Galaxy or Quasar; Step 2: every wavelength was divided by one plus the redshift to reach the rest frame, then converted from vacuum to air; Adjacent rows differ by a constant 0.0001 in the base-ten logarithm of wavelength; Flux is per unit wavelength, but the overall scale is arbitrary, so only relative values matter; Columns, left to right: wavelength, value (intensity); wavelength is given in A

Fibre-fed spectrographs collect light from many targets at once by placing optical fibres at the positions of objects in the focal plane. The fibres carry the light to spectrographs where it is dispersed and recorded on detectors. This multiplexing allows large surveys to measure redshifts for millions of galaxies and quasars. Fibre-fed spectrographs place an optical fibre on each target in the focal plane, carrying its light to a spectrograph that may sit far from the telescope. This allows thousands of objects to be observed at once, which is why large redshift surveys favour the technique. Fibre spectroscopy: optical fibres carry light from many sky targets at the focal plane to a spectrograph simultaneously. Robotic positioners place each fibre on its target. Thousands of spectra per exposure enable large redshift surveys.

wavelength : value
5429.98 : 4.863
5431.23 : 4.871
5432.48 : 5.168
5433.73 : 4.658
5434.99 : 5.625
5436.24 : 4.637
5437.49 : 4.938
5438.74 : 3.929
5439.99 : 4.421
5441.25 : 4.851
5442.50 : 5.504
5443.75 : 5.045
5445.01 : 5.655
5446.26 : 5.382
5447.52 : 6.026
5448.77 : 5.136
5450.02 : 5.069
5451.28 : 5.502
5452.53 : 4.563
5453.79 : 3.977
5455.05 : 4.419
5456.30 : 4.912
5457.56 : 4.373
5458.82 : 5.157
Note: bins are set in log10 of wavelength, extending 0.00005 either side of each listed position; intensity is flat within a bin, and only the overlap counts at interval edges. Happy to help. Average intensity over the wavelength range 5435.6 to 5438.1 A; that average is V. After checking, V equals 4.8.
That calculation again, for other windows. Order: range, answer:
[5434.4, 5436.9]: 5.13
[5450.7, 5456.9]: 4.67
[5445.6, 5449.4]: 5.53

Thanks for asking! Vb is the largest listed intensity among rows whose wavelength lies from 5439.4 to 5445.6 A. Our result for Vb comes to 5.655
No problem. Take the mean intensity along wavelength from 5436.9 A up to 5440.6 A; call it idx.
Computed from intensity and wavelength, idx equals 4.43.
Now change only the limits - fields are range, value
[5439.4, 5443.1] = 4.92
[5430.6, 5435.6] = 5.07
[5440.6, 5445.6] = 5.25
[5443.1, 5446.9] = 5.36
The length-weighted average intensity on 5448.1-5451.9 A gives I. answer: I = 5.25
